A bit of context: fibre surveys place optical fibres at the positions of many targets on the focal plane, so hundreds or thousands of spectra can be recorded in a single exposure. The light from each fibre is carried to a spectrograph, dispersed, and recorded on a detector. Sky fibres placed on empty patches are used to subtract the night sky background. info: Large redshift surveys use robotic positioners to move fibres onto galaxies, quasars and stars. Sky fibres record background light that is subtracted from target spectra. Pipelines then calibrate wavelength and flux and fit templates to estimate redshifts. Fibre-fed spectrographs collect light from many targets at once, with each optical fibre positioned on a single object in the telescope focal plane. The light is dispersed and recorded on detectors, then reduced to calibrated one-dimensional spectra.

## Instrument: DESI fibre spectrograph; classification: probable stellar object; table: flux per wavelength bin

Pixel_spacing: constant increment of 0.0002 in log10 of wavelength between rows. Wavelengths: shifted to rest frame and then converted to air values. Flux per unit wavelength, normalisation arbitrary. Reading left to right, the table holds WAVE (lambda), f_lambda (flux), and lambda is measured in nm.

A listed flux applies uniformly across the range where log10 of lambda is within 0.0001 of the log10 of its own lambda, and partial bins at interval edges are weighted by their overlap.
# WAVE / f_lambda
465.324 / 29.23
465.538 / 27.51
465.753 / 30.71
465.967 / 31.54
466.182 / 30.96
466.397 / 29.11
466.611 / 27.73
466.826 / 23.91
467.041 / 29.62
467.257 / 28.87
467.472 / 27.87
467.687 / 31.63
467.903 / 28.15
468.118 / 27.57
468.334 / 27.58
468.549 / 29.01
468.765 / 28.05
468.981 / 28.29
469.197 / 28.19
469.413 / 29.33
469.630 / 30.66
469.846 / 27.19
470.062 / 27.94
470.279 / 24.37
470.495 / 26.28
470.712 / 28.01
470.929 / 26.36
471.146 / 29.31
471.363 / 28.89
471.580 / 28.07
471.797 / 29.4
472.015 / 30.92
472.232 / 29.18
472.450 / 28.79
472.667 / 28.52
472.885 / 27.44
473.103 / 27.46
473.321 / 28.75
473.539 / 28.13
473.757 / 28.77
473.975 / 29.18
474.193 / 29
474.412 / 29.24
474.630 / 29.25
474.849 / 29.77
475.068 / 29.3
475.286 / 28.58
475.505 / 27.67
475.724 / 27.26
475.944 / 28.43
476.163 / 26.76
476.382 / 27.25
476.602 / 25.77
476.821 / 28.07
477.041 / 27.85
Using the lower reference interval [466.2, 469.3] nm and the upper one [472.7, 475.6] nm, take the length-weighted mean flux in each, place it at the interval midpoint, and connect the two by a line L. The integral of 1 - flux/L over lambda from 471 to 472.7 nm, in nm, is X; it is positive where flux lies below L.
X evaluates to -0.033 nm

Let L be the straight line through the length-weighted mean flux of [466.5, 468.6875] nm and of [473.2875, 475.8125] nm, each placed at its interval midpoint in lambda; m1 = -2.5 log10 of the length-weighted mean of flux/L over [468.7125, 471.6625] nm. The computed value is 0.02 mag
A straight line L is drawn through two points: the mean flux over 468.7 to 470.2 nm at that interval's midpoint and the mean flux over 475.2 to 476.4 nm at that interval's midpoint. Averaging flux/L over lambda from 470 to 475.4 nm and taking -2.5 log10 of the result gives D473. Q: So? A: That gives -0.02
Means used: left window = 28.4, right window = 27.7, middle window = 28.4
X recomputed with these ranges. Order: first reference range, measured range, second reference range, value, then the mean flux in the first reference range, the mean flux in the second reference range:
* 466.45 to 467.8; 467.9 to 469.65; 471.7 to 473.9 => -0.001 nm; 28.3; 28.7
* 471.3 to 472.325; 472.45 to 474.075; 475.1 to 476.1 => 0.027 nm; 29.3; 28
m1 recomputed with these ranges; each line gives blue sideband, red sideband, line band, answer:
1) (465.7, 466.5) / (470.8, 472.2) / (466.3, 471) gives 0.07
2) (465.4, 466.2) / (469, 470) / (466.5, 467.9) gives 0.05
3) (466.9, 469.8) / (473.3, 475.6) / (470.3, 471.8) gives 0.04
